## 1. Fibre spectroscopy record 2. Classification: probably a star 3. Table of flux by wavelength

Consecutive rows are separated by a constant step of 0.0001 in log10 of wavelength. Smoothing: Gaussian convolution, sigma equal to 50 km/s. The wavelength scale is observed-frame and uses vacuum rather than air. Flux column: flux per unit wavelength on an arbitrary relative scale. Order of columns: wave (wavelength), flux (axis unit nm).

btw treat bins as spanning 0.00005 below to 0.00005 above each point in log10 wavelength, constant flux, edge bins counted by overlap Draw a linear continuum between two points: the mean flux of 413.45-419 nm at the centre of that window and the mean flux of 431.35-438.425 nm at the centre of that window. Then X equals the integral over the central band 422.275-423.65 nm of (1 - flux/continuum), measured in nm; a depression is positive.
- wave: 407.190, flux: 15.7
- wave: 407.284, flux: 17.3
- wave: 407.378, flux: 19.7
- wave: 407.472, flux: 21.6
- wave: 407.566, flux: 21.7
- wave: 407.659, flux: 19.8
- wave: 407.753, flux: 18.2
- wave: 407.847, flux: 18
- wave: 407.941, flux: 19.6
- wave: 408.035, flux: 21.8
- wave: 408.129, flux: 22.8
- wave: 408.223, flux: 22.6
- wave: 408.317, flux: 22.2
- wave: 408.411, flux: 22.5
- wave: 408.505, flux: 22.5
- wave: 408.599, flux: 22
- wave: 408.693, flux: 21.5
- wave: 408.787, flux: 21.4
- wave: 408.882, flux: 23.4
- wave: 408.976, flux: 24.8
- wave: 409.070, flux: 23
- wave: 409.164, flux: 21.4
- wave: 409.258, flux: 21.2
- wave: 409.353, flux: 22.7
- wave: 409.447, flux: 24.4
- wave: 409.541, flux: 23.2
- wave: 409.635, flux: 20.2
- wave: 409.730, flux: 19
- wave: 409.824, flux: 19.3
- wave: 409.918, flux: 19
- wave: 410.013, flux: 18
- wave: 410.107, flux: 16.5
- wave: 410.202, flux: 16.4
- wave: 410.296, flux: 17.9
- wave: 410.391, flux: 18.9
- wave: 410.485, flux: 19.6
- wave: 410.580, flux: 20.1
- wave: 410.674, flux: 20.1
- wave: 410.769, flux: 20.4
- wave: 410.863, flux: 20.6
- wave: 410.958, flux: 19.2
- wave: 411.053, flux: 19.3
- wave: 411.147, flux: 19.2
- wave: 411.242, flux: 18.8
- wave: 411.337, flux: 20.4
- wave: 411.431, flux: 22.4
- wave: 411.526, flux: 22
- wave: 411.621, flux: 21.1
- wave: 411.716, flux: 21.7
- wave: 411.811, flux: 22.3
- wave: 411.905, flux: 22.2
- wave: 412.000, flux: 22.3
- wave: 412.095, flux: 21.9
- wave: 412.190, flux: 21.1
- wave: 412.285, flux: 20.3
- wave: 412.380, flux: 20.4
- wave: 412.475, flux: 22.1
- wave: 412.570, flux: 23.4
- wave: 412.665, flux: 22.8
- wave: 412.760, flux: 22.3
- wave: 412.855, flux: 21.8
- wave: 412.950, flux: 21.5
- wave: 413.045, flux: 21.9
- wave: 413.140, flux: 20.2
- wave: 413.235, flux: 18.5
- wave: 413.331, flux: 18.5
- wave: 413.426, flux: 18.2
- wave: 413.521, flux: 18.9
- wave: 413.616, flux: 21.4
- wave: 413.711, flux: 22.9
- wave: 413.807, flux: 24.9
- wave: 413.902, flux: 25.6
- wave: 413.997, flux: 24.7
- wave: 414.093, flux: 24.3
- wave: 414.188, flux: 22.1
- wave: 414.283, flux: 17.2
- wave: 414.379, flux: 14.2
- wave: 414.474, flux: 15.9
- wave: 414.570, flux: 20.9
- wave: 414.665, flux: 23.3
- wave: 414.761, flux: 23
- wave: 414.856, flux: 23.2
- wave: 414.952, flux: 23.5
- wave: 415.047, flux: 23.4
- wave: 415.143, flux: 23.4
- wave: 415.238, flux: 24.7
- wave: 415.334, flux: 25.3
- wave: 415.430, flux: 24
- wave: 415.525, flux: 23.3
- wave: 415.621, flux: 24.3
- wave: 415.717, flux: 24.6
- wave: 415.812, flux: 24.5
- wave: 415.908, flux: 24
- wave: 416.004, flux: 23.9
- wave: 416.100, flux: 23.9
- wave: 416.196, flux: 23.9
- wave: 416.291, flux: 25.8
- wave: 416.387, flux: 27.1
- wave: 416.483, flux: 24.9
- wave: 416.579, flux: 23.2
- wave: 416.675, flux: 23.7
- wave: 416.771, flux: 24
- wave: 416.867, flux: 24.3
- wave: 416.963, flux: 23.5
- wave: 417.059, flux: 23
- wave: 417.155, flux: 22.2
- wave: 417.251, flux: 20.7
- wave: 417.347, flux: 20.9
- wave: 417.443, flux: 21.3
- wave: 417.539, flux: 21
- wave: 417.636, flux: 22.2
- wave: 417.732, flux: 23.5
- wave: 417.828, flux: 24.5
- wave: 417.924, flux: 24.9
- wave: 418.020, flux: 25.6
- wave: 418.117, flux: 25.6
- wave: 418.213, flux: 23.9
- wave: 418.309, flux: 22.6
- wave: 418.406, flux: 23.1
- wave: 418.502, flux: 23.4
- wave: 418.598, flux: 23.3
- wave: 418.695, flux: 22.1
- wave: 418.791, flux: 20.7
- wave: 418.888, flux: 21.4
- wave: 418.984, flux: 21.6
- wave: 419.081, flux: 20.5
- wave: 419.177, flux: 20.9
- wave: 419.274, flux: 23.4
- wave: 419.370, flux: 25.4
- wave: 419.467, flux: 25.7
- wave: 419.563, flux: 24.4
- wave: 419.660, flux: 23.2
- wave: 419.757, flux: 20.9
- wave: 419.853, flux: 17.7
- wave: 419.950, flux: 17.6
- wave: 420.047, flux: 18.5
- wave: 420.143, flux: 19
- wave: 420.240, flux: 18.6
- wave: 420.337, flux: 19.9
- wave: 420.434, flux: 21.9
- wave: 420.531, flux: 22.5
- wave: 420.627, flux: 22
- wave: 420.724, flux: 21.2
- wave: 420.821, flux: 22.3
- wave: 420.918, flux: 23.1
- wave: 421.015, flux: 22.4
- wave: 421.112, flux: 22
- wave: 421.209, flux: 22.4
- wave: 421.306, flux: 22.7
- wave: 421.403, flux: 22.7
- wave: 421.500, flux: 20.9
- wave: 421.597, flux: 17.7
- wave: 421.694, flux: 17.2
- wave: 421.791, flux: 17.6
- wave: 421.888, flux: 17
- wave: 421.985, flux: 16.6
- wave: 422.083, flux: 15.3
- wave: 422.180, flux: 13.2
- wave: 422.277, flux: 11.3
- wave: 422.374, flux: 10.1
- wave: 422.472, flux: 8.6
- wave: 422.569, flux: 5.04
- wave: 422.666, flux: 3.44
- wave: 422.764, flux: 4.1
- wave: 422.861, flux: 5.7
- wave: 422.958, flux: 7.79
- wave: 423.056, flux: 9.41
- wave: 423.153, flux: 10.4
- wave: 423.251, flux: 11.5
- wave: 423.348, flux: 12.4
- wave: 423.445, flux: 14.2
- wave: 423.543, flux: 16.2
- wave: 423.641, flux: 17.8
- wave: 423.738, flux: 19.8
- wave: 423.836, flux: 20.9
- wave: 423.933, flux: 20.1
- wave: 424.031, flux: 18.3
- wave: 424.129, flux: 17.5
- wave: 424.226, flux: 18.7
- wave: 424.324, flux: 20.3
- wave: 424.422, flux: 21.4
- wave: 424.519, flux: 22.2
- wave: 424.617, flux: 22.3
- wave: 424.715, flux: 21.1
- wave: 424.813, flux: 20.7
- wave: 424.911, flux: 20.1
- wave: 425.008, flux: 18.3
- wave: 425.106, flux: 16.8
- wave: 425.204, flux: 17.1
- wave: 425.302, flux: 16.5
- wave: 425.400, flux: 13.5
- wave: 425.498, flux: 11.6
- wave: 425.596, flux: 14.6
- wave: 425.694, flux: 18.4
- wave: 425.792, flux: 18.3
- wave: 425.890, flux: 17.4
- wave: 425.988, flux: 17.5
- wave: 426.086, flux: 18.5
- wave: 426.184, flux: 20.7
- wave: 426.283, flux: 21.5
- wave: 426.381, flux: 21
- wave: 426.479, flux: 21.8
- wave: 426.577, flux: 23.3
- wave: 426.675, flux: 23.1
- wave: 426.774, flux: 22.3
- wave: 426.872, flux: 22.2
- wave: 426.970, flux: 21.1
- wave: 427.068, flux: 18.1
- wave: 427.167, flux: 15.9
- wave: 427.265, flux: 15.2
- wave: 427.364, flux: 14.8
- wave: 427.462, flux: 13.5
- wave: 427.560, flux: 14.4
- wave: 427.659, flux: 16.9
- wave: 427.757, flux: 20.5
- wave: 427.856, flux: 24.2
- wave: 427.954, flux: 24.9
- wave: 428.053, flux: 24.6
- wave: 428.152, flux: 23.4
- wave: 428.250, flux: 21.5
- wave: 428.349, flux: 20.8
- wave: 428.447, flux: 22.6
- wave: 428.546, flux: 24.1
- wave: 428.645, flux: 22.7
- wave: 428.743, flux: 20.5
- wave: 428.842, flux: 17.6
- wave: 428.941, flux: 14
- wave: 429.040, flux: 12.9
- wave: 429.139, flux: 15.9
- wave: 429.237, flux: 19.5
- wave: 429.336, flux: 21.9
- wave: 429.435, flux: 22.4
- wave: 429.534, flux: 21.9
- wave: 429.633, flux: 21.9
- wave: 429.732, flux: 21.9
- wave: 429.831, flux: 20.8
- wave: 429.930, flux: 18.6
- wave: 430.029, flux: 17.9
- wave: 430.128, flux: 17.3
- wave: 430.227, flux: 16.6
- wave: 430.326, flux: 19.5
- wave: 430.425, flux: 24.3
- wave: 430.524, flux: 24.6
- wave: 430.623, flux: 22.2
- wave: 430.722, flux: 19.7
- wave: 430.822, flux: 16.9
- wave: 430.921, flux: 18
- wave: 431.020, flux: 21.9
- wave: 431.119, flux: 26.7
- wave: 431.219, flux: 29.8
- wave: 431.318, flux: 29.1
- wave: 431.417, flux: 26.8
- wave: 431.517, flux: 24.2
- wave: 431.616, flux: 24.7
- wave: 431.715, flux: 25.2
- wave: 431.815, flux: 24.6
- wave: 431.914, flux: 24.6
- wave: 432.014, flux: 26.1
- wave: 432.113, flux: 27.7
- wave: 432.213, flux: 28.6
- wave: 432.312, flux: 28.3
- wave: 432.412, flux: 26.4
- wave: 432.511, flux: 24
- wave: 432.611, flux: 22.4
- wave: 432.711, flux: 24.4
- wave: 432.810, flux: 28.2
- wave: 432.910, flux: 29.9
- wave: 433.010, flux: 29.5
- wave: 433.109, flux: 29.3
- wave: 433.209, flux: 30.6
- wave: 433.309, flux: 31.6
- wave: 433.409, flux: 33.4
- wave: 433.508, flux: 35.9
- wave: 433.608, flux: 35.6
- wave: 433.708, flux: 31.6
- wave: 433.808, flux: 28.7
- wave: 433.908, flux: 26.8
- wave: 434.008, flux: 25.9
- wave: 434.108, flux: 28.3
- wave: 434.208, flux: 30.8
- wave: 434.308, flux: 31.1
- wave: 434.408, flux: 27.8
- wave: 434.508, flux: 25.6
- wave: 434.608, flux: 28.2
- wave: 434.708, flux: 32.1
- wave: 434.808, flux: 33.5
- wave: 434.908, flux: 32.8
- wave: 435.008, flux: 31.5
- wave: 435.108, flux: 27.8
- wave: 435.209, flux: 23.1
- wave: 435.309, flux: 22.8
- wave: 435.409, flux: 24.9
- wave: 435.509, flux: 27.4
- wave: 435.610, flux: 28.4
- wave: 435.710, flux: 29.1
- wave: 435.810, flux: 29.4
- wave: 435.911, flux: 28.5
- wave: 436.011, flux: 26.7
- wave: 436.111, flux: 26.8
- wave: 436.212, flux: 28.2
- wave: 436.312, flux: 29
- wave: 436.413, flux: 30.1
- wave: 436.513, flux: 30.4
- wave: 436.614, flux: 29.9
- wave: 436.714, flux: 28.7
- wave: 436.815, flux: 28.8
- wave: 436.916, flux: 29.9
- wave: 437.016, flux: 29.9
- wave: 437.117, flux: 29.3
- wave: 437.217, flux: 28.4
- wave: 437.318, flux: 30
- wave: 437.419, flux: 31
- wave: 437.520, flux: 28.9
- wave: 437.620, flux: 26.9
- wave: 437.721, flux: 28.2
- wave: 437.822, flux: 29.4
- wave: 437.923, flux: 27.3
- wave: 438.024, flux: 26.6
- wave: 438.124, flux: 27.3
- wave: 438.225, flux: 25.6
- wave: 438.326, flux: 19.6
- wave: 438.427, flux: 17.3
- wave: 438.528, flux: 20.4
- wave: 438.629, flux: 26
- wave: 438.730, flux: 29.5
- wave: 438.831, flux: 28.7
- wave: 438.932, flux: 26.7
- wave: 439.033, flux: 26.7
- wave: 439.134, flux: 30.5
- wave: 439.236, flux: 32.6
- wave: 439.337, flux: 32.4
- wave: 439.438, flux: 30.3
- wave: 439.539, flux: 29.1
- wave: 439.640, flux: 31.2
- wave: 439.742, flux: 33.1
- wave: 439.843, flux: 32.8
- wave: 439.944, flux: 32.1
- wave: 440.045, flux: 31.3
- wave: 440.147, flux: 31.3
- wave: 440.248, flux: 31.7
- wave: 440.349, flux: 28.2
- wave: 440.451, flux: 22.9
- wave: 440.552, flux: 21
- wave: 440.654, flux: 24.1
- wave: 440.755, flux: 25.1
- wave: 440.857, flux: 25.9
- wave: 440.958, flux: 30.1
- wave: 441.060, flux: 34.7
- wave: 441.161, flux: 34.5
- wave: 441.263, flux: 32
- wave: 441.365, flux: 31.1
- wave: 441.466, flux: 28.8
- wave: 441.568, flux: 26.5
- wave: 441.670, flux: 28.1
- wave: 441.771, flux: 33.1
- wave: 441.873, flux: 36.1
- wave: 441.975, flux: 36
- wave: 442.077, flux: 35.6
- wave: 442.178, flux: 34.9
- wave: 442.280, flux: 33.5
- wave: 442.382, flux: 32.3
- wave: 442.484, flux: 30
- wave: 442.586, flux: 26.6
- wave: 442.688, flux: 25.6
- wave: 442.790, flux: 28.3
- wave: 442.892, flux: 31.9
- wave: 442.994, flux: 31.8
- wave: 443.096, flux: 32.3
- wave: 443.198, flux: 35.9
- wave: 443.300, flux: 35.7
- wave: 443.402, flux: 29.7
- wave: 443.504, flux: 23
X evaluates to 0.84 nm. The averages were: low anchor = 23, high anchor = 28.1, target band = 9.59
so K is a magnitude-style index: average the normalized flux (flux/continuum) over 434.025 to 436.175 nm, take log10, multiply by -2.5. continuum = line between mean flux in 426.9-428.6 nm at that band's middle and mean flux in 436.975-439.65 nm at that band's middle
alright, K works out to -0.12 mag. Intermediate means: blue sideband 19.8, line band 28.4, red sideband 27.7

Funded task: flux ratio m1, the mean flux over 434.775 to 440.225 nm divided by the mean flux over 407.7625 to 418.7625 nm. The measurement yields 1.3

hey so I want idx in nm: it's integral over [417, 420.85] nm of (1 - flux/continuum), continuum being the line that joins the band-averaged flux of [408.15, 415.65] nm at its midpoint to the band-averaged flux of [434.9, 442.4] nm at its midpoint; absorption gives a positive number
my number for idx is 0.20 nm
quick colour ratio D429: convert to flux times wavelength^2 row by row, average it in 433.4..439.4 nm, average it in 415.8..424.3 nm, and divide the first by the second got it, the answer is 1.56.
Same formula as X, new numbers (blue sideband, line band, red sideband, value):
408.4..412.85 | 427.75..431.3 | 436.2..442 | 0.70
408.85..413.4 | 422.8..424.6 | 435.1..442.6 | 0.63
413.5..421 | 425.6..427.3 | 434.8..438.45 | 0.37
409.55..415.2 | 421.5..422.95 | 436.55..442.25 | 0.73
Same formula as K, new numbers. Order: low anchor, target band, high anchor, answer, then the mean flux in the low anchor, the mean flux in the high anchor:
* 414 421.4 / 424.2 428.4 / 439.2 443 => 0.30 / 22.6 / 30.4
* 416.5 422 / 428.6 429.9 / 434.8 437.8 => 0.31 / 21.9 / 28.6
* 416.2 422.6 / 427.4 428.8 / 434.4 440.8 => 0.17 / 21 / 28.2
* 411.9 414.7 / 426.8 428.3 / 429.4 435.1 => 0.27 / 21.2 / 26.2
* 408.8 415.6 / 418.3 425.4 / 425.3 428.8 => 0.11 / 21.2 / 19.5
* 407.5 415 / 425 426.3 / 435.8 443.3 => 0.43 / 21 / 29.3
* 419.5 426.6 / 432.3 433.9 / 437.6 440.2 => -0.20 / 17.5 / 28.2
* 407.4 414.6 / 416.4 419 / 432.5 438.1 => 0.00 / 20.9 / 28.9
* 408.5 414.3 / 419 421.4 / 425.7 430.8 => -0.06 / 21.1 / 19.9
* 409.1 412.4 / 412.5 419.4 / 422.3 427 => -0.20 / 20.4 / 16.5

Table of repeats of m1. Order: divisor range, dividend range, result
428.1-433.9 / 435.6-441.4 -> 1.19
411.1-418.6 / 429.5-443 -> 1.24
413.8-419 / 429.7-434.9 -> 1.13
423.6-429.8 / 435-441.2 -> 1.45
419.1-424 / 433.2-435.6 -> 1.70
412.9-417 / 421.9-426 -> 0.67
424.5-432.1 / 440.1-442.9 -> 1.47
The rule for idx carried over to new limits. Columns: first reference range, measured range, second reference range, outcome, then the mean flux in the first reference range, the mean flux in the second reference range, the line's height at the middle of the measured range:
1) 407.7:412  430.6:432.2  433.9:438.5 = 0.138 nm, 20.8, 28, 26.7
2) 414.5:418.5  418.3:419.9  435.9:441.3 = 0.118 nm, 23.6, 28.5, 24.2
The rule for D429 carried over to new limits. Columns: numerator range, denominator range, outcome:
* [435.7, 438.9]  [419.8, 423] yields 1.79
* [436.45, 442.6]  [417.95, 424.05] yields 1.74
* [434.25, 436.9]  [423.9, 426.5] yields 1.60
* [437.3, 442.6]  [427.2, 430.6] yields 1.55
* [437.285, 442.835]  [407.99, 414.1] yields 1.57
